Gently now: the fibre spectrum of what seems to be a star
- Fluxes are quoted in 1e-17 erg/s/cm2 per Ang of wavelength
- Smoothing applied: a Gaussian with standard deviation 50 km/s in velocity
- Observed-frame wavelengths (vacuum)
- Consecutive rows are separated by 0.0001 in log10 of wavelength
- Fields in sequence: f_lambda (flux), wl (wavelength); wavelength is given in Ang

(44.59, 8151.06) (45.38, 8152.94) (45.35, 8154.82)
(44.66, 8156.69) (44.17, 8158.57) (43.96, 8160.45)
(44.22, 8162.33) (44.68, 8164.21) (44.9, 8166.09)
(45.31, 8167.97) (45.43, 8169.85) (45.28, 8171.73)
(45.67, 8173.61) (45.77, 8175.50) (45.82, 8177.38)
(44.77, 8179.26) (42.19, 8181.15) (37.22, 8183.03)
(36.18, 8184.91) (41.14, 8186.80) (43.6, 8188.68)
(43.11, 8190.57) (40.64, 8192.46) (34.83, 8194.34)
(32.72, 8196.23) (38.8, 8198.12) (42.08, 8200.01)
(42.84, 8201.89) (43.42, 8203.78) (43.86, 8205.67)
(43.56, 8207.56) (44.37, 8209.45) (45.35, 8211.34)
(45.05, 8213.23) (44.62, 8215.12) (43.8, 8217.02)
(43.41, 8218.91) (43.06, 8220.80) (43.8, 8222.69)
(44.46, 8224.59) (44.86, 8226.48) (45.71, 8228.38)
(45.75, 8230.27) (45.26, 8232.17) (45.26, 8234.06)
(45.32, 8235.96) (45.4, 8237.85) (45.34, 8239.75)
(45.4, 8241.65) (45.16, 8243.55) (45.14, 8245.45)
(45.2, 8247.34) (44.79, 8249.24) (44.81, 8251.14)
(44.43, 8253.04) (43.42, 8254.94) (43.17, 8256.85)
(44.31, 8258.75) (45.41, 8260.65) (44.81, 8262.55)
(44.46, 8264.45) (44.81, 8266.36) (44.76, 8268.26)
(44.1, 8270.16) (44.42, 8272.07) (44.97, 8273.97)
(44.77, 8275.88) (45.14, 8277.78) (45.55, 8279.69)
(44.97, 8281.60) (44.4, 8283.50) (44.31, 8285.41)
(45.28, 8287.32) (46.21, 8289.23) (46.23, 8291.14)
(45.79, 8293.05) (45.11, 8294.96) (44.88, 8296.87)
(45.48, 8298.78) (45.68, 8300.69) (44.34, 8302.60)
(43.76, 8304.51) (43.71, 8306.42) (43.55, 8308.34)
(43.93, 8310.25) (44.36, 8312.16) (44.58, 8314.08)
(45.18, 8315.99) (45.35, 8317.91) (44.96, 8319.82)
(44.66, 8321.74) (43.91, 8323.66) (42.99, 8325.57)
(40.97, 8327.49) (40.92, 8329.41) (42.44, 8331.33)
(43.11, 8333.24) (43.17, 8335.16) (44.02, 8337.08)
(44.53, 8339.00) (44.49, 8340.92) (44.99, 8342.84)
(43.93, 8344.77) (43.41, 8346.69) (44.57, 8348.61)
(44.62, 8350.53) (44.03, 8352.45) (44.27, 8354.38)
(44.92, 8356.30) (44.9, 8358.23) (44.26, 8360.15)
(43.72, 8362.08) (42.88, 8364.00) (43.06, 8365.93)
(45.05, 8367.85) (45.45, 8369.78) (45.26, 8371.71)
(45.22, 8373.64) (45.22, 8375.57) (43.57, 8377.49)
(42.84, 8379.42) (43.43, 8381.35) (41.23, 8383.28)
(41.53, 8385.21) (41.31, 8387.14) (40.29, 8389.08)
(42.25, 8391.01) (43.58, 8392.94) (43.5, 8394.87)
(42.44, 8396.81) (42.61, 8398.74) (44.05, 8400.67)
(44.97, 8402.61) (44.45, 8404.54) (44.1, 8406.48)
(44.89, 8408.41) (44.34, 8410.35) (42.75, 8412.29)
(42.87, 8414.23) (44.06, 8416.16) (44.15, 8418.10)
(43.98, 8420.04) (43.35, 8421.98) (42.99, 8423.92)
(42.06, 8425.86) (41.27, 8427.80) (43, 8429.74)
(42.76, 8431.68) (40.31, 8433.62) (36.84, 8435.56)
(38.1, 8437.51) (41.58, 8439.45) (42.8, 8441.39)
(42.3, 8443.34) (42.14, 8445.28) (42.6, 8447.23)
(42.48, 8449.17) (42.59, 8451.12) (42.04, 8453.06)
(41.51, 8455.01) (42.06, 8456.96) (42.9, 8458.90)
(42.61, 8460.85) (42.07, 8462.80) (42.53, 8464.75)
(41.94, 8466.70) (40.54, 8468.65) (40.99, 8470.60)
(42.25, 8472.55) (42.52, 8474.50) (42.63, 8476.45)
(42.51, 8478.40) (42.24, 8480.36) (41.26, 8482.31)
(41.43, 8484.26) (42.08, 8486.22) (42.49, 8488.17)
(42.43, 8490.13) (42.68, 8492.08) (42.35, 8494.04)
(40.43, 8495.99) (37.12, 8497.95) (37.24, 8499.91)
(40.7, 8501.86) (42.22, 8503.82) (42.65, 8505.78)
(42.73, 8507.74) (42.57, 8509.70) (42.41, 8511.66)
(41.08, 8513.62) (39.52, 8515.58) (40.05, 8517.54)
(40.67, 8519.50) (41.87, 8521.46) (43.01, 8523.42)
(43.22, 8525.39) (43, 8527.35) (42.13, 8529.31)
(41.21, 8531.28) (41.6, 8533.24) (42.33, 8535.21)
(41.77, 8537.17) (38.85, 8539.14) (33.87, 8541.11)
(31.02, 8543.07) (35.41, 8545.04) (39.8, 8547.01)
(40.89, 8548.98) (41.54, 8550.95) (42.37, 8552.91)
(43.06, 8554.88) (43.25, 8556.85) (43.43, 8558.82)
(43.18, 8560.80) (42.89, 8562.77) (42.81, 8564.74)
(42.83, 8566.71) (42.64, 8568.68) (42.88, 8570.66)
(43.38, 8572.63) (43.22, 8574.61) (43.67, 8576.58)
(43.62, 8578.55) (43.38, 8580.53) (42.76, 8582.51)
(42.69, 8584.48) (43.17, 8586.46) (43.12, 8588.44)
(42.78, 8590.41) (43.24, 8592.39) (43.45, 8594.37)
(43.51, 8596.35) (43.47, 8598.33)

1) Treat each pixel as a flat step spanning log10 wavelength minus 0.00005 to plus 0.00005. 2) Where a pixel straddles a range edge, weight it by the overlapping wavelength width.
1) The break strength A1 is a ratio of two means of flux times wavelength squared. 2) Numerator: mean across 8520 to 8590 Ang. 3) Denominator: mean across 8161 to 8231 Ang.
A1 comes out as 1.1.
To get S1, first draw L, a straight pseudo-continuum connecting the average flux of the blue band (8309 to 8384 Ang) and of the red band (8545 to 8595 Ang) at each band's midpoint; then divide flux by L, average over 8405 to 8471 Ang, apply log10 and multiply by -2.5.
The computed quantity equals 0.03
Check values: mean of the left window 44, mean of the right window 42.6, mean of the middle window 42.3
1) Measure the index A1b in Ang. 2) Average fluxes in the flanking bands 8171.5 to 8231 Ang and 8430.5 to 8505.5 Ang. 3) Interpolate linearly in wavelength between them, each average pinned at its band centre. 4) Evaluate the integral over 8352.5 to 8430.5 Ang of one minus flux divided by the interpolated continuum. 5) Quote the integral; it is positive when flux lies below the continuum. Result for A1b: -3.0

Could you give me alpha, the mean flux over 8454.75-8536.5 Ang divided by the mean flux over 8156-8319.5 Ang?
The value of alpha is 0.95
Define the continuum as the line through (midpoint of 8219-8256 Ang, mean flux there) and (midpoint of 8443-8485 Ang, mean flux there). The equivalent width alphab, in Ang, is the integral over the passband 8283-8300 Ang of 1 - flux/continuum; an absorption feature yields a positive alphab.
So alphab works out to -0.4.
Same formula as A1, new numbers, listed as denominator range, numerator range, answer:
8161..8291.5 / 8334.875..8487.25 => 1.02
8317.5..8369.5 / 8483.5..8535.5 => 0.98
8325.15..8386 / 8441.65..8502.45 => 0.98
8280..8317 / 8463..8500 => 0.97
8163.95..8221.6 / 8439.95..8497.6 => 1.05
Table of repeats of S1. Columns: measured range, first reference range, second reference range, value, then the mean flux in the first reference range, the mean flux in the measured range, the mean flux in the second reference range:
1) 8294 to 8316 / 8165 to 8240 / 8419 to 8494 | -0.045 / 43.2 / 44.5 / 42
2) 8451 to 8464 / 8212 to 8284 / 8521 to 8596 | 0.014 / 44.7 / 42.2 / 41.8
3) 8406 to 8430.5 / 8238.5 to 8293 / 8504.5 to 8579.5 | -0.009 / 44.9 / 43.4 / 41.5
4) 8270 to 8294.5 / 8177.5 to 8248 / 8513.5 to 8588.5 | -0.058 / 43.1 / 45.1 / 41.6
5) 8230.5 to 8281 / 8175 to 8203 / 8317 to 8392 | -0.074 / 40.7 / 44.8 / 43.6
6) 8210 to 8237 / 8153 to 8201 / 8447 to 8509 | -0.056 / 42.6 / 44.7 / 41.8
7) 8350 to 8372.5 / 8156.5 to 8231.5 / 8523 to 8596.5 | -0.045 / 43.1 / 44.4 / 41.8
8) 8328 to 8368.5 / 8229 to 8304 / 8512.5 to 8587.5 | 0.004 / 45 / 43.8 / 41.5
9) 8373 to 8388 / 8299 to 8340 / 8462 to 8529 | 0.001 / 43.9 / 43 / 41.6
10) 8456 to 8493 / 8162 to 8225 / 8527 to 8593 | -0.005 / 42.8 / 42.1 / 41.7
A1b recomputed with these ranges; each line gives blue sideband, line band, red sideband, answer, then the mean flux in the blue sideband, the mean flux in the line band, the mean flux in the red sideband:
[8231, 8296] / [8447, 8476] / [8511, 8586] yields 0.31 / 44.9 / 42.1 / 41.5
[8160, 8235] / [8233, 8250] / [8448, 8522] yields -0.91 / 43.2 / 45.2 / 41.6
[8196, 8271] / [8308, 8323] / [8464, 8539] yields -0.42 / 44.2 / 44.6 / 41.6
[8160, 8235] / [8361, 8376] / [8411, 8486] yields -0.72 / 43.2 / 44.4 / 42.1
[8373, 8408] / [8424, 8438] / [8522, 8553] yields 0.48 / 43.2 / 40.9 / 40.1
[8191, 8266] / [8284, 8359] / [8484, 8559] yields -2.59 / 43.7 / 44.3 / 40.9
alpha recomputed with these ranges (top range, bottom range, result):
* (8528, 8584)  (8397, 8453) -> 0.97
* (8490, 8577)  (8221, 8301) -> 0.92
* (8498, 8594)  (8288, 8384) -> 0.94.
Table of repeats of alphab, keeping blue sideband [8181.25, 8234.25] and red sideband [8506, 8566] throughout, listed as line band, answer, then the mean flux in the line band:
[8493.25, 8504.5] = 0.4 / 39.9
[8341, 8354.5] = -0.8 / 44.3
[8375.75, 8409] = -1.1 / 43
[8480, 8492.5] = -0.2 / 42.1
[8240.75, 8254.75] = -0.9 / 44.9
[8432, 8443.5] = 0.3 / 40.3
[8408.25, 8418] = -0.5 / 43.7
